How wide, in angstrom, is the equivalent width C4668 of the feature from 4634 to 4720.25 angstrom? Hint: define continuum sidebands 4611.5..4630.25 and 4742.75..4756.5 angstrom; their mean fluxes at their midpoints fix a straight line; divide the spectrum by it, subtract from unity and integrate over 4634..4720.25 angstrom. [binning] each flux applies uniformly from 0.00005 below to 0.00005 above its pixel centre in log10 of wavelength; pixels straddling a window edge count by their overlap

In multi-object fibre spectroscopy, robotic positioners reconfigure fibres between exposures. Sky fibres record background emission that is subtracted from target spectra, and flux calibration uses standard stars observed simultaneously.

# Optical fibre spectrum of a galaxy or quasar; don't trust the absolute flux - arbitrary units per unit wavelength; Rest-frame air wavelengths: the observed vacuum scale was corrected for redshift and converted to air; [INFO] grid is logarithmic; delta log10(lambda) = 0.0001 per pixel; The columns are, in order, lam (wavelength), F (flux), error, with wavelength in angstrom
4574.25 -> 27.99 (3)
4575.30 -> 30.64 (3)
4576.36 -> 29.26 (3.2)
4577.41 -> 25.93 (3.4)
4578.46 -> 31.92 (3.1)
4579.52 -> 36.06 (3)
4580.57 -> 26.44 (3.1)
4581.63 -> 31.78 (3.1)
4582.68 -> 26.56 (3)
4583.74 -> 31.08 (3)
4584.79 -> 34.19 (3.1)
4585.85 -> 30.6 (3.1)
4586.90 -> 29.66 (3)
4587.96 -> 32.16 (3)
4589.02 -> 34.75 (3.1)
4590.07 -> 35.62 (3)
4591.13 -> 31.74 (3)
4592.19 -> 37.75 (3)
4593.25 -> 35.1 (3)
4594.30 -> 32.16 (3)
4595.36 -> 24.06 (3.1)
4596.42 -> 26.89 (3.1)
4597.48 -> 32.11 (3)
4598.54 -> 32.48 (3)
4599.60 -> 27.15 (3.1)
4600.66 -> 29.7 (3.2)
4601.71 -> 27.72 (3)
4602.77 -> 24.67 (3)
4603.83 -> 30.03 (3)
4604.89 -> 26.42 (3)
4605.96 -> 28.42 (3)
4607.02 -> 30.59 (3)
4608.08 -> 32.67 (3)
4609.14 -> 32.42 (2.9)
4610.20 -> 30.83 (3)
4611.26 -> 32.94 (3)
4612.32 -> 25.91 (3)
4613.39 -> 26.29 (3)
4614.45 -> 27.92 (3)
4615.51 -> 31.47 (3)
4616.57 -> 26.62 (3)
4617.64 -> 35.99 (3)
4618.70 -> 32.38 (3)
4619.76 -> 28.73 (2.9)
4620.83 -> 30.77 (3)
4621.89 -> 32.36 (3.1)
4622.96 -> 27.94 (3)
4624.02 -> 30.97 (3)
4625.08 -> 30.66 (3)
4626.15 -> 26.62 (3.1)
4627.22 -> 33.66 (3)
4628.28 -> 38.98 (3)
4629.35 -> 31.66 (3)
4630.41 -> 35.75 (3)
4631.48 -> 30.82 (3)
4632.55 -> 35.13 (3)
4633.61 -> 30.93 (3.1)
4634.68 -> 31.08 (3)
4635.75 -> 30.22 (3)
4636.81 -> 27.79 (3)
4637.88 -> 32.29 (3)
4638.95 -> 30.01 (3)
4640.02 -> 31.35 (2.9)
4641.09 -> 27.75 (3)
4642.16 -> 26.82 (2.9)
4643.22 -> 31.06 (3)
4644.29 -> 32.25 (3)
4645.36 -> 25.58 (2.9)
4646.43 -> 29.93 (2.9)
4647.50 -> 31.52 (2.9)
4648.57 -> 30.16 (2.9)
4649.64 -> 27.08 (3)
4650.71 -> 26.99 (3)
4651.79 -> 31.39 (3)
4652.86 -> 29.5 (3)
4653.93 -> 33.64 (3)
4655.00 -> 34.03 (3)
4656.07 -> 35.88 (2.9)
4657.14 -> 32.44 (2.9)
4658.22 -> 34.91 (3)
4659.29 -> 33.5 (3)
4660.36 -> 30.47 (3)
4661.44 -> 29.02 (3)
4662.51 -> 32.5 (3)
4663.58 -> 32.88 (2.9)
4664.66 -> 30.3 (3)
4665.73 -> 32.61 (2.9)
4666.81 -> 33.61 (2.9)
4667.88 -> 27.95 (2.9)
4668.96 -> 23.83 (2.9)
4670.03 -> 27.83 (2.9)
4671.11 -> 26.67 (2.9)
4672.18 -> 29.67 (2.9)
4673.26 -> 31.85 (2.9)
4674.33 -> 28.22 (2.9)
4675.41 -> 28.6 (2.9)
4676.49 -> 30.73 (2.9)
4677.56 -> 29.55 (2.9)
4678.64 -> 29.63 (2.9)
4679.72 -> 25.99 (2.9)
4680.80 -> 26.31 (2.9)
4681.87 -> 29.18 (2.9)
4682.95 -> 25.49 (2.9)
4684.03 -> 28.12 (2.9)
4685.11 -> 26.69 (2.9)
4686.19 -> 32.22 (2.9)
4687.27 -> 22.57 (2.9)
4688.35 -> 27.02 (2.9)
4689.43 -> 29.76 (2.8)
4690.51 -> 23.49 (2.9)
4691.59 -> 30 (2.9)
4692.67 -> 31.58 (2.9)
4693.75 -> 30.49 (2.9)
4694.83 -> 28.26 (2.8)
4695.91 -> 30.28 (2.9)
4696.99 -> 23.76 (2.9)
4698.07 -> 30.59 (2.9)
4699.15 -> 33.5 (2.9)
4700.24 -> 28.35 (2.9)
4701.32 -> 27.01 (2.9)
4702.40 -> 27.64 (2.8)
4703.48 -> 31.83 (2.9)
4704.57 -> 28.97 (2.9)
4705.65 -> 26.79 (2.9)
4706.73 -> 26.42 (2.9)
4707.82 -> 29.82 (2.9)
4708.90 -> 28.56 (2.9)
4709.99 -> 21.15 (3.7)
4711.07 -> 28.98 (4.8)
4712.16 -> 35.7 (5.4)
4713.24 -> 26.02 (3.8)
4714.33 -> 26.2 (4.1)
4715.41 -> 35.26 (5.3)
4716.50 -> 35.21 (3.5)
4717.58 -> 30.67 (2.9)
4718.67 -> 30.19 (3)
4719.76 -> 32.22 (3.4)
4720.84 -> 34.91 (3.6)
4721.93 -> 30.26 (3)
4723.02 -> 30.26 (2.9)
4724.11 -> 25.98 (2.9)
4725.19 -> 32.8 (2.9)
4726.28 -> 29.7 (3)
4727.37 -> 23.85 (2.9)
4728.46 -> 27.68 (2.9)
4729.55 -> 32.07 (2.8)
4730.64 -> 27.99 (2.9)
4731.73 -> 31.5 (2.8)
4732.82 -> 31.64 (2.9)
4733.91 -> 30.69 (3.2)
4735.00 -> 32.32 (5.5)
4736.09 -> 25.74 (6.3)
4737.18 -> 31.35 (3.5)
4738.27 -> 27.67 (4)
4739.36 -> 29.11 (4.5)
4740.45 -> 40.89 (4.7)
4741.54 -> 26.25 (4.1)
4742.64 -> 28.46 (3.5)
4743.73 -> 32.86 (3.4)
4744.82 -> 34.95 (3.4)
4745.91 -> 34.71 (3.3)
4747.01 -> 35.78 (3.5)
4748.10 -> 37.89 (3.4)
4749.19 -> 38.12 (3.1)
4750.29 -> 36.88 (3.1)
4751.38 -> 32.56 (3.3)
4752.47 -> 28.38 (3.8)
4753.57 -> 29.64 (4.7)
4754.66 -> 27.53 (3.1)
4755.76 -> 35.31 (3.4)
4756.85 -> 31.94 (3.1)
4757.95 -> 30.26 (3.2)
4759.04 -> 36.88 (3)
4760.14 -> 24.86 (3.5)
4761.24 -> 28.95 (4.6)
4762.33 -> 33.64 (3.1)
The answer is 6.3 angstrom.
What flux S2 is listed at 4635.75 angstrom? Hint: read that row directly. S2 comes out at 30.22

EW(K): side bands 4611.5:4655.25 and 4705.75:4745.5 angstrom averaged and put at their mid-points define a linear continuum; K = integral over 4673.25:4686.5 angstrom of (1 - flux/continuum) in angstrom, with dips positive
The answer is 0.81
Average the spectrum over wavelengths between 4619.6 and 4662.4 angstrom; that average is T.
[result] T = 31.1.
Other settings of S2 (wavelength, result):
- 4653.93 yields 33.64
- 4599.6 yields 27.15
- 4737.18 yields 31.35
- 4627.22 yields 33.66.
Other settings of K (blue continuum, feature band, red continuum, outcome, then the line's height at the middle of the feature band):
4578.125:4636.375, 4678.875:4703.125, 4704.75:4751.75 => 2.14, 30.9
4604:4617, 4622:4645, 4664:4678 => -1.34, 29.4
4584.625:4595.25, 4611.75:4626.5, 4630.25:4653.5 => 0.81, 31.4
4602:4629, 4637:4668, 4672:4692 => -2.04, 29.1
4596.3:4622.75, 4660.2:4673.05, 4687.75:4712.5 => -0.34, 29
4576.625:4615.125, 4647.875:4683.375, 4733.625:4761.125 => 1.16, 31.1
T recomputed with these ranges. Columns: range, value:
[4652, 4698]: 29.6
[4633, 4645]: 30.1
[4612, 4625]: 29.9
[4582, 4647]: 30.6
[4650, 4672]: 30.9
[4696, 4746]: 29.9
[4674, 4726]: 29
